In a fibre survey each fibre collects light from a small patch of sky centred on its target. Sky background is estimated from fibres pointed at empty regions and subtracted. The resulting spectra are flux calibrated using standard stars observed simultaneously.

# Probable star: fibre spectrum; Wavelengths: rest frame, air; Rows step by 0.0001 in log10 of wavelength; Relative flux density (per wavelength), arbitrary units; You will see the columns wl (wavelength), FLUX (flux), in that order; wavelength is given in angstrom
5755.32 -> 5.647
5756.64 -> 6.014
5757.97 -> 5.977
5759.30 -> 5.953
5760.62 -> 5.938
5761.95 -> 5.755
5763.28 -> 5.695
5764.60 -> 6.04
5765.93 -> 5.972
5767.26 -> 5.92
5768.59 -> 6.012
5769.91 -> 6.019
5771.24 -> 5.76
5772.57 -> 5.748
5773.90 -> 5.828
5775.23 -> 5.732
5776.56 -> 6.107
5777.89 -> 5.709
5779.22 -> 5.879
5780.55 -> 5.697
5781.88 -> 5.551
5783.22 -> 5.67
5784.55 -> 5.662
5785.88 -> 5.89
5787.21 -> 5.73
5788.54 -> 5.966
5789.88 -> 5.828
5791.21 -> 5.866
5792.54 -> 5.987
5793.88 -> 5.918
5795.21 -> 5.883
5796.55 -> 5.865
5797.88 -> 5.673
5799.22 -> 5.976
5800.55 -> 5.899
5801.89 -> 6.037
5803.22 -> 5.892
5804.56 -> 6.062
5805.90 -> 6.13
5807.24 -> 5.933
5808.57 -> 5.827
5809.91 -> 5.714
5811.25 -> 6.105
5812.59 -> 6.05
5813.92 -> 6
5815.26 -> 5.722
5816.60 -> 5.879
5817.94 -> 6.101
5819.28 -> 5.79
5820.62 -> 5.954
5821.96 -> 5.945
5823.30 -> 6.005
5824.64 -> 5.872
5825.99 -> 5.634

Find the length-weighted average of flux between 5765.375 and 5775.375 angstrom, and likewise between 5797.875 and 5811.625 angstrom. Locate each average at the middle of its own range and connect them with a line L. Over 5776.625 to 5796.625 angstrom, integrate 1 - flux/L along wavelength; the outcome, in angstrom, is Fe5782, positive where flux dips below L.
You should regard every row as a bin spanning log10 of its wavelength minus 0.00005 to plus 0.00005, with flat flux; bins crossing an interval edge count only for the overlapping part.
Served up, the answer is 0.3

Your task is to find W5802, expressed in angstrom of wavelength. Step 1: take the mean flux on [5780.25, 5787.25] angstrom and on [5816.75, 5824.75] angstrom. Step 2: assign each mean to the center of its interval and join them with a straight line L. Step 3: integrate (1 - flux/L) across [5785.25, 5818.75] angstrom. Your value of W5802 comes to -0.6 angstrom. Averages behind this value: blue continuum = 5.7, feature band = 5.92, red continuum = 5.95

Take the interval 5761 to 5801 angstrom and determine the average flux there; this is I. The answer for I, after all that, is 5.84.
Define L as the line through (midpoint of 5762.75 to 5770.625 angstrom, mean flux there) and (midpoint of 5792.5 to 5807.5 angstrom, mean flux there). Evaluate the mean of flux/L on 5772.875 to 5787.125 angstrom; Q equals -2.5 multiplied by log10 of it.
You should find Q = 0.03 mag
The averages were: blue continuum 5.95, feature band 5.77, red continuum 5.93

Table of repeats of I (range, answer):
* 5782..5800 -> 5.83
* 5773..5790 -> 5.78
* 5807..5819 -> 5.92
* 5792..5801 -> 5.88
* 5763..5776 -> 5.88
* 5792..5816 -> 5.93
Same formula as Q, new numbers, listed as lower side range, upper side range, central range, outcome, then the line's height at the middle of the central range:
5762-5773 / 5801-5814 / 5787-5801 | 0.01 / 5.95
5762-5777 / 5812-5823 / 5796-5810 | 0.00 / 5.92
